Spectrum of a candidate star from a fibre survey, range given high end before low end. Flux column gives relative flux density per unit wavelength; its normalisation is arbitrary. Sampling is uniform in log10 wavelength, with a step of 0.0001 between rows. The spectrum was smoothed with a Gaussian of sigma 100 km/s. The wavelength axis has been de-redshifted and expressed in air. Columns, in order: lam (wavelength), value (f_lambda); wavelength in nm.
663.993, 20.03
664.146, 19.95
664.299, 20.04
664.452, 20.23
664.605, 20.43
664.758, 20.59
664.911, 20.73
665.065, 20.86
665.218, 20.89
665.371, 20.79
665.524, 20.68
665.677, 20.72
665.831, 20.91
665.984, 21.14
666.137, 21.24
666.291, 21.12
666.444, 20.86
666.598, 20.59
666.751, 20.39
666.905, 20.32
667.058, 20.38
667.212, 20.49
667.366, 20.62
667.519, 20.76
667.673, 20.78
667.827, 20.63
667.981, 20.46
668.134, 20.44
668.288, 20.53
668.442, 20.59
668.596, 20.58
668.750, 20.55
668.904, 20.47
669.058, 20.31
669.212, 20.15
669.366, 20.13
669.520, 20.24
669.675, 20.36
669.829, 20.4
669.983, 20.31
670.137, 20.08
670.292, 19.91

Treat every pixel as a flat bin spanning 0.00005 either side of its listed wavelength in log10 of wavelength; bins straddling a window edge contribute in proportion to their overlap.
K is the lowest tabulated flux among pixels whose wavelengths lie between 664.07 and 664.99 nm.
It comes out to 19.95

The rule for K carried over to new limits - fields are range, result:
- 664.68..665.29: 20.59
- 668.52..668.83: 20.55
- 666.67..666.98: 20.32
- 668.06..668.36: 20.44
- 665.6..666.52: 20.72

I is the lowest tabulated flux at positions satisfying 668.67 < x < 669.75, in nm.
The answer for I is 20.13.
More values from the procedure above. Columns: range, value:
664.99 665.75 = 20.68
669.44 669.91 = 20.24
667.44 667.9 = 20.63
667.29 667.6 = 20.62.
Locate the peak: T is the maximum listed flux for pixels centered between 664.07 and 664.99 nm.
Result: 20.73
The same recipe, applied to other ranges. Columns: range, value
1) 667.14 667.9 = 20.78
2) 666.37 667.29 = 20.86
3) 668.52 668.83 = 20.58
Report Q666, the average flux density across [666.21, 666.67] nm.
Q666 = 20.8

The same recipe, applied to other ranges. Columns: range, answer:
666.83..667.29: 20.4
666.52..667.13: 20.4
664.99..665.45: 20.9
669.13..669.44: 20.2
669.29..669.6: 20.1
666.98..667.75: 20.6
